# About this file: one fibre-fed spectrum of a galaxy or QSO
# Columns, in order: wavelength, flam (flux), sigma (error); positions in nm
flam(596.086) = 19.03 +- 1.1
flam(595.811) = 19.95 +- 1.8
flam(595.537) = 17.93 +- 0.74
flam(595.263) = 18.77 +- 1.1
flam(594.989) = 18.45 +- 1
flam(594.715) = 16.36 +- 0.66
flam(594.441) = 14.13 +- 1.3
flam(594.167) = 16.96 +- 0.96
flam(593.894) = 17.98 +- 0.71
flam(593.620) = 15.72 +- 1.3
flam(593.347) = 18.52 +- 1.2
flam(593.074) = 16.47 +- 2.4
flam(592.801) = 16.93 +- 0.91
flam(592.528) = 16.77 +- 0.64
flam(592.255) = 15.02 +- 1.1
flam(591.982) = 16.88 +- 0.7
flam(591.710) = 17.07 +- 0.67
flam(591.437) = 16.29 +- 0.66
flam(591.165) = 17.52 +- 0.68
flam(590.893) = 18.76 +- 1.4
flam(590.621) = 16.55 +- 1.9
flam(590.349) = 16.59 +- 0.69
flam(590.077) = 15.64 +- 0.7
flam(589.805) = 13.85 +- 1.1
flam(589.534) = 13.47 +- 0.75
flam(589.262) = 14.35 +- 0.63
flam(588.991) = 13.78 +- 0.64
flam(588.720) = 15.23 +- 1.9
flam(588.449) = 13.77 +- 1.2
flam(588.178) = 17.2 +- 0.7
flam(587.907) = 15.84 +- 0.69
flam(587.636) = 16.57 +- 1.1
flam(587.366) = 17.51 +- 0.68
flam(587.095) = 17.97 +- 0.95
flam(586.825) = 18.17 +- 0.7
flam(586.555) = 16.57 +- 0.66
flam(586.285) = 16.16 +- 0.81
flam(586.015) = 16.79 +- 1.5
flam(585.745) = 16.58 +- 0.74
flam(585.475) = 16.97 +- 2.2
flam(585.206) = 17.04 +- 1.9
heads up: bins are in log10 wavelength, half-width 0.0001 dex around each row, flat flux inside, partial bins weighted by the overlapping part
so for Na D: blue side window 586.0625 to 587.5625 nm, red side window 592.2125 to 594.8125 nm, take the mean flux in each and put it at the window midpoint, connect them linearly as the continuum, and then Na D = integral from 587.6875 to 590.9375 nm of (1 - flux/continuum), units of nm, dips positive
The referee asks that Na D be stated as 0.31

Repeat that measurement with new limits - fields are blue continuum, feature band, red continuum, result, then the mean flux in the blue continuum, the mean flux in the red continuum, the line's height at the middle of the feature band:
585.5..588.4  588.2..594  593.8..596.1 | 0.403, 16.8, 17.7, 17.3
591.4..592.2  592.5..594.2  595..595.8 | 0.040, 16.6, 18.6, 17.5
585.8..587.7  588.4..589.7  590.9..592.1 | 0.227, 17.1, 17.1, 17.1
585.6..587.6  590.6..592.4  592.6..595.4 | 0.016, 17.1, 17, 17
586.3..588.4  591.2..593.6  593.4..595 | -0.011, 16.9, 16.6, 16.7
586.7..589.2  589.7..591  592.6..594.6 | 0.008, 16.2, 16.7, 16.4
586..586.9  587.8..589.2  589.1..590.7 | 0.058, 16.9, 15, 15.8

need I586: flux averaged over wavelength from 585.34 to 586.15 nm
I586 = 16.8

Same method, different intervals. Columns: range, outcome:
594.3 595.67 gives 17.1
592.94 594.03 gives 17.2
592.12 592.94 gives 16.2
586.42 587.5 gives 17.6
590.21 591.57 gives 17.1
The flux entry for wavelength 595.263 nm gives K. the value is 18.77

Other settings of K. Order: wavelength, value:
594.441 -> 14.13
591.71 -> 17.07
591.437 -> 16.29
